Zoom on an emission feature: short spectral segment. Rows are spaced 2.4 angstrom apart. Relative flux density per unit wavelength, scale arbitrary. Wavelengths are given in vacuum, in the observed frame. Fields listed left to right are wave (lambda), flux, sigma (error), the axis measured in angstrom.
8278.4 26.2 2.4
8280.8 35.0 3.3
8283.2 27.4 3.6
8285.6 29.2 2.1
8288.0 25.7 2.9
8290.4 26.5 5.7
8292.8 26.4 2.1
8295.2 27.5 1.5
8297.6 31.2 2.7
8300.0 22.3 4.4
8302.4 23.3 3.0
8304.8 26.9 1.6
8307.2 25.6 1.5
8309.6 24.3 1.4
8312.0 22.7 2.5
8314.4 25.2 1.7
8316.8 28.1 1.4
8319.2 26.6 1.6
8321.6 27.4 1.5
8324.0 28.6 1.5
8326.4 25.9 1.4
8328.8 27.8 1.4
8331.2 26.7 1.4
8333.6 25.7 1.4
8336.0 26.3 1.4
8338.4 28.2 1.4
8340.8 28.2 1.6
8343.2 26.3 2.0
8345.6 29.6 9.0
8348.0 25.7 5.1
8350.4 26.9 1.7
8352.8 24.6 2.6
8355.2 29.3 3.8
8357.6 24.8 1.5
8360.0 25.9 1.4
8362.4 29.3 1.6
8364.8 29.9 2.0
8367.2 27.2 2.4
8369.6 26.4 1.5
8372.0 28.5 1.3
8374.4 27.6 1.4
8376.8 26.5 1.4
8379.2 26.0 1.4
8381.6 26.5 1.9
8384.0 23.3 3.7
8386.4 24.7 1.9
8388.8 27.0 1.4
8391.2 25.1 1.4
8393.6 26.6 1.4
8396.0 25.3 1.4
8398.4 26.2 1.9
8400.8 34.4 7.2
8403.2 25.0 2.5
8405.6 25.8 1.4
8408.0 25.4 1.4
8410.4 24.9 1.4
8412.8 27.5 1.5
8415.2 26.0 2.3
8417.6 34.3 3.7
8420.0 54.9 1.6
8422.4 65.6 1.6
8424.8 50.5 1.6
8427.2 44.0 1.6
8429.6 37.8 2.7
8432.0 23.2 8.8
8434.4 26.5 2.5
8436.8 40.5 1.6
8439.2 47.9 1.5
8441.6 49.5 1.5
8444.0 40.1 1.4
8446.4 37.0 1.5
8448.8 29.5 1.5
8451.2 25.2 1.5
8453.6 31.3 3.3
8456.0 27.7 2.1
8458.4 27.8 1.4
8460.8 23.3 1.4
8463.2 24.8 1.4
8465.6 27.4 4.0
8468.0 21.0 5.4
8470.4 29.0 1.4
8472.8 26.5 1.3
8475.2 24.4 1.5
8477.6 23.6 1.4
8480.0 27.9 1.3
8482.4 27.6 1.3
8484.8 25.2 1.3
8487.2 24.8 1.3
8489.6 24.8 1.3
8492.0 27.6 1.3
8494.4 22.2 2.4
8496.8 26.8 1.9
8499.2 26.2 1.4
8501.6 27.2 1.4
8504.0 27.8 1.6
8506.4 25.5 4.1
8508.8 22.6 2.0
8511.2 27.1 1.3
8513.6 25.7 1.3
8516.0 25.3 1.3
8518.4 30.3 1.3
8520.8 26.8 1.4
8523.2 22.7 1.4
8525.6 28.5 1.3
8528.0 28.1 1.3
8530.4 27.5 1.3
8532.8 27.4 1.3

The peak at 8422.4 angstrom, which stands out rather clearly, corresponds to [S II]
